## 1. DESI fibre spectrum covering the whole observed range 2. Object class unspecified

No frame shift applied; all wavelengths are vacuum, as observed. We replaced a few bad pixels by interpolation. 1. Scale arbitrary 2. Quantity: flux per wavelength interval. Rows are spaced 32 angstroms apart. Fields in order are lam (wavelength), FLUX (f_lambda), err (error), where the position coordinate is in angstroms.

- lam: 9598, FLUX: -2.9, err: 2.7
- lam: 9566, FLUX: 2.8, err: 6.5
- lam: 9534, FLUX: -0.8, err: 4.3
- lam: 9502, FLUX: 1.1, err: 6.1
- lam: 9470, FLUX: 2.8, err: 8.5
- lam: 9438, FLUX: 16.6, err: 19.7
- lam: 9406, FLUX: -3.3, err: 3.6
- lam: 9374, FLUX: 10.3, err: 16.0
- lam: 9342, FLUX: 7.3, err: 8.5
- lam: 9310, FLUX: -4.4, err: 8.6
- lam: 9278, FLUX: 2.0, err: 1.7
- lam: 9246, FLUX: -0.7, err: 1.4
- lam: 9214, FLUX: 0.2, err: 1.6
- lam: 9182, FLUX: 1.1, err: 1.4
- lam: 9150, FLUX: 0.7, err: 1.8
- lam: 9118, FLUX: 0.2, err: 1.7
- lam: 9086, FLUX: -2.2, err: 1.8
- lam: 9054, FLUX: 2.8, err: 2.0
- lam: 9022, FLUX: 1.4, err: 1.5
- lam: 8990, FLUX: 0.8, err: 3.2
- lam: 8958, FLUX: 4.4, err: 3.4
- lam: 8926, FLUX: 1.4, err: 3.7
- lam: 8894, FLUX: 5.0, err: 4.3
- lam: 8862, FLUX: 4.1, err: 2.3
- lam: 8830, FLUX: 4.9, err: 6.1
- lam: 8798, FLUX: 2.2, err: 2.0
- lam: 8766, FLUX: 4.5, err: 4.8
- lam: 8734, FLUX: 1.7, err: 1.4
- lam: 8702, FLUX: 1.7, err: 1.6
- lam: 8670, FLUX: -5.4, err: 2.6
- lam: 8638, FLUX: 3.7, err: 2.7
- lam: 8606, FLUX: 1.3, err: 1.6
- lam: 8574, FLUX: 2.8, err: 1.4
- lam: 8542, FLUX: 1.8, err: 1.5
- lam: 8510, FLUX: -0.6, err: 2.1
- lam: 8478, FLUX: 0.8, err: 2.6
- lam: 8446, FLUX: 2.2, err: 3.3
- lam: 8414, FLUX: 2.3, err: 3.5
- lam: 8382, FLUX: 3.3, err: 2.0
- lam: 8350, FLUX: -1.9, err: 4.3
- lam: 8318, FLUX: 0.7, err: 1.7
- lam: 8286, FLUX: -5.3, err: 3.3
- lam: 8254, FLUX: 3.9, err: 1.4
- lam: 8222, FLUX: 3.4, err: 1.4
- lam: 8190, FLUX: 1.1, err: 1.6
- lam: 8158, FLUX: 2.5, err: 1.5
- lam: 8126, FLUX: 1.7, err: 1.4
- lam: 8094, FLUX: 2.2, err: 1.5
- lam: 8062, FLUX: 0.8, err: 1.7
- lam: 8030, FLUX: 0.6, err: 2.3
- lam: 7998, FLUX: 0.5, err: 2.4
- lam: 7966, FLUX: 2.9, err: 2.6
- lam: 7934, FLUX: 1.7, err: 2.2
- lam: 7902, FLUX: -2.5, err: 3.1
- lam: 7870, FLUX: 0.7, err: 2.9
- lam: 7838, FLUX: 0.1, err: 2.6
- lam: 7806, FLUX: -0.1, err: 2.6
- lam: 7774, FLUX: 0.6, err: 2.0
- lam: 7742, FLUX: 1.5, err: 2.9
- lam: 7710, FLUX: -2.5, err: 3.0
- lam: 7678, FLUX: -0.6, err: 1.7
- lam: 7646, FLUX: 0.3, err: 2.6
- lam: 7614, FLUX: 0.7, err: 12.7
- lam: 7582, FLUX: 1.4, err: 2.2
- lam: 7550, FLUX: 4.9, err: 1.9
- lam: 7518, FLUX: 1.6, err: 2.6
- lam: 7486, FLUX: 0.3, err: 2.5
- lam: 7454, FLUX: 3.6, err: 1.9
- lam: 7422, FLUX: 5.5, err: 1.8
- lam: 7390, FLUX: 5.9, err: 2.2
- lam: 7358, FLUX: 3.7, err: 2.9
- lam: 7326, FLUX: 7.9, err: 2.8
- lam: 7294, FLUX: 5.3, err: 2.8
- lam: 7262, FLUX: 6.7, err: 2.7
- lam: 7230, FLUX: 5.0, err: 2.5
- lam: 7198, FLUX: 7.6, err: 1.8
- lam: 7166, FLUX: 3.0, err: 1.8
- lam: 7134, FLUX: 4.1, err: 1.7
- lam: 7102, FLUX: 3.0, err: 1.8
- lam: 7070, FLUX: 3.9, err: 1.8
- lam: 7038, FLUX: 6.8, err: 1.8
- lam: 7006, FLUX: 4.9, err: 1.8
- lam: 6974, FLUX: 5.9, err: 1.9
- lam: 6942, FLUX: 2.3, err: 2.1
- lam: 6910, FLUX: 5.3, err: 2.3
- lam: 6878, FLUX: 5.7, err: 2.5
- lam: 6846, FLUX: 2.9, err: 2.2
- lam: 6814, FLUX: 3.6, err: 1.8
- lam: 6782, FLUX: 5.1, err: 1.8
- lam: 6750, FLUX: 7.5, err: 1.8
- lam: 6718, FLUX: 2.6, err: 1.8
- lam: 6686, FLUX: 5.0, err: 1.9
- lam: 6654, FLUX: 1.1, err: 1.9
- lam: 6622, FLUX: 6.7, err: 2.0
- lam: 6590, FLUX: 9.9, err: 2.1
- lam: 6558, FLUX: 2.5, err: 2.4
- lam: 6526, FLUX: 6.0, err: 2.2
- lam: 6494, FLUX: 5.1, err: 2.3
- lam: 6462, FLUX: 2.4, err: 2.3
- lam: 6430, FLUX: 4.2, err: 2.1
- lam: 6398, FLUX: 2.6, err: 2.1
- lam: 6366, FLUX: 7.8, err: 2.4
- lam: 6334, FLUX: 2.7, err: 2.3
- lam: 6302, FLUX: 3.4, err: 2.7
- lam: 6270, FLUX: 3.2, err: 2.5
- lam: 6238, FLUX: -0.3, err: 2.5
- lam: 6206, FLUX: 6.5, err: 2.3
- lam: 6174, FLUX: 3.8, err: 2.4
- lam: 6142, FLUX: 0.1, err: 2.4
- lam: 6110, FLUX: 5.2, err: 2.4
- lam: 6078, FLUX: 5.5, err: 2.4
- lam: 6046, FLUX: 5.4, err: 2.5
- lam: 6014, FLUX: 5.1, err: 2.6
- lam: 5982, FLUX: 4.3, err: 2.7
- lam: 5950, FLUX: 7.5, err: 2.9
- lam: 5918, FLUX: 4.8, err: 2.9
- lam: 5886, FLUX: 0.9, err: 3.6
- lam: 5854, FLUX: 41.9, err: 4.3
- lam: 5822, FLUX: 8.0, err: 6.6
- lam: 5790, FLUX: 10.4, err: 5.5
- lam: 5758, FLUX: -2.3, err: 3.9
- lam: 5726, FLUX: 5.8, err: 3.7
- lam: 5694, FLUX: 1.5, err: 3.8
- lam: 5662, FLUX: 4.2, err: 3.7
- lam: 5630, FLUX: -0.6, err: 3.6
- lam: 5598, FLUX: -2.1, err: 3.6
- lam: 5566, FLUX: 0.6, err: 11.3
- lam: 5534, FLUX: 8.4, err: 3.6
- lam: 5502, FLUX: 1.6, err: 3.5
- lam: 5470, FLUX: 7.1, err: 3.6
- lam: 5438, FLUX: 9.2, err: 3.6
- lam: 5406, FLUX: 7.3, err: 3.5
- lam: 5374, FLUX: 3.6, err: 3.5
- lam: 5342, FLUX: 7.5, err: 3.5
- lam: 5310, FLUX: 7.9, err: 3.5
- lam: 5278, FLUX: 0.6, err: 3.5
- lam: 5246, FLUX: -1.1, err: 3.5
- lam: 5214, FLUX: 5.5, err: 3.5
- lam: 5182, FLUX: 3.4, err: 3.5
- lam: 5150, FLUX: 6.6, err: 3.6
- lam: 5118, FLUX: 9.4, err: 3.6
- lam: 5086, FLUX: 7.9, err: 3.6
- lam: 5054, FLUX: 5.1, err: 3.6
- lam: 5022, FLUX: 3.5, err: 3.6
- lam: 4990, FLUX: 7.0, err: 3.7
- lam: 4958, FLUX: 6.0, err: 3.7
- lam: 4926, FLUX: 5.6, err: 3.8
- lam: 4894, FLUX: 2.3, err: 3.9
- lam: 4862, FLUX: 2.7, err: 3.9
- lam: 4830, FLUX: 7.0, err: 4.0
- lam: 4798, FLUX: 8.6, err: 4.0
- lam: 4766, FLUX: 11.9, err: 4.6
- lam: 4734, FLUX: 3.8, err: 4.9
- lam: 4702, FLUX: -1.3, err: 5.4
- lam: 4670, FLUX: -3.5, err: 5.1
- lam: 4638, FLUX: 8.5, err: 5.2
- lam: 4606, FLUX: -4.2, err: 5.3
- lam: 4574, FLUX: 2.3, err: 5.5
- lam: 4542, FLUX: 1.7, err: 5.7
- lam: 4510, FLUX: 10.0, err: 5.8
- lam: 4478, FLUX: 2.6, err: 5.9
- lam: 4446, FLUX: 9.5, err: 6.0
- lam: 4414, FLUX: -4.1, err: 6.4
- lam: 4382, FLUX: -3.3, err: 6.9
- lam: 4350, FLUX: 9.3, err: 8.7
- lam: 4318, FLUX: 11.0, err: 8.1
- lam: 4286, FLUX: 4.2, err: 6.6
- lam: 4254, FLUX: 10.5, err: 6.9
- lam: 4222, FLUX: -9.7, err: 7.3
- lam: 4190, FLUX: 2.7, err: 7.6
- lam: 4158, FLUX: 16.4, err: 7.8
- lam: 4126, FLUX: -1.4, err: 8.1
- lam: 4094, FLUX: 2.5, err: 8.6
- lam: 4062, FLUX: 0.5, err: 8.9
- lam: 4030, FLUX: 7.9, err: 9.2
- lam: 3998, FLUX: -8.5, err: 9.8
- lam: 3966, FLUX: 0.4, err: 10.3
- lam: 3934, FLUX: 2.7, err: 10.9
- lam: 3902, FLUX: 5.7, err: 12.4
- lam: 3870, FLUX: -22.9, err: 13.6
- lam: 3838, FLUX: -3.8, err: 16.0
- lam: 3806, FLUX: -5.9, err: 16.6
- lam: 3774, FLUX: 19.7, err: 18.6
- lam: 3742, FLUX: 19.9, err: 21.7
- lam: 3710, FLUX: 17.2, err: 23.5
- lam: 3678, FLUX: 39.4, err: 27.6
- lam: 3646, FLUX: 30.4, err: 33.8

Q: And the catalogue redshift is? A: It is 0.72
